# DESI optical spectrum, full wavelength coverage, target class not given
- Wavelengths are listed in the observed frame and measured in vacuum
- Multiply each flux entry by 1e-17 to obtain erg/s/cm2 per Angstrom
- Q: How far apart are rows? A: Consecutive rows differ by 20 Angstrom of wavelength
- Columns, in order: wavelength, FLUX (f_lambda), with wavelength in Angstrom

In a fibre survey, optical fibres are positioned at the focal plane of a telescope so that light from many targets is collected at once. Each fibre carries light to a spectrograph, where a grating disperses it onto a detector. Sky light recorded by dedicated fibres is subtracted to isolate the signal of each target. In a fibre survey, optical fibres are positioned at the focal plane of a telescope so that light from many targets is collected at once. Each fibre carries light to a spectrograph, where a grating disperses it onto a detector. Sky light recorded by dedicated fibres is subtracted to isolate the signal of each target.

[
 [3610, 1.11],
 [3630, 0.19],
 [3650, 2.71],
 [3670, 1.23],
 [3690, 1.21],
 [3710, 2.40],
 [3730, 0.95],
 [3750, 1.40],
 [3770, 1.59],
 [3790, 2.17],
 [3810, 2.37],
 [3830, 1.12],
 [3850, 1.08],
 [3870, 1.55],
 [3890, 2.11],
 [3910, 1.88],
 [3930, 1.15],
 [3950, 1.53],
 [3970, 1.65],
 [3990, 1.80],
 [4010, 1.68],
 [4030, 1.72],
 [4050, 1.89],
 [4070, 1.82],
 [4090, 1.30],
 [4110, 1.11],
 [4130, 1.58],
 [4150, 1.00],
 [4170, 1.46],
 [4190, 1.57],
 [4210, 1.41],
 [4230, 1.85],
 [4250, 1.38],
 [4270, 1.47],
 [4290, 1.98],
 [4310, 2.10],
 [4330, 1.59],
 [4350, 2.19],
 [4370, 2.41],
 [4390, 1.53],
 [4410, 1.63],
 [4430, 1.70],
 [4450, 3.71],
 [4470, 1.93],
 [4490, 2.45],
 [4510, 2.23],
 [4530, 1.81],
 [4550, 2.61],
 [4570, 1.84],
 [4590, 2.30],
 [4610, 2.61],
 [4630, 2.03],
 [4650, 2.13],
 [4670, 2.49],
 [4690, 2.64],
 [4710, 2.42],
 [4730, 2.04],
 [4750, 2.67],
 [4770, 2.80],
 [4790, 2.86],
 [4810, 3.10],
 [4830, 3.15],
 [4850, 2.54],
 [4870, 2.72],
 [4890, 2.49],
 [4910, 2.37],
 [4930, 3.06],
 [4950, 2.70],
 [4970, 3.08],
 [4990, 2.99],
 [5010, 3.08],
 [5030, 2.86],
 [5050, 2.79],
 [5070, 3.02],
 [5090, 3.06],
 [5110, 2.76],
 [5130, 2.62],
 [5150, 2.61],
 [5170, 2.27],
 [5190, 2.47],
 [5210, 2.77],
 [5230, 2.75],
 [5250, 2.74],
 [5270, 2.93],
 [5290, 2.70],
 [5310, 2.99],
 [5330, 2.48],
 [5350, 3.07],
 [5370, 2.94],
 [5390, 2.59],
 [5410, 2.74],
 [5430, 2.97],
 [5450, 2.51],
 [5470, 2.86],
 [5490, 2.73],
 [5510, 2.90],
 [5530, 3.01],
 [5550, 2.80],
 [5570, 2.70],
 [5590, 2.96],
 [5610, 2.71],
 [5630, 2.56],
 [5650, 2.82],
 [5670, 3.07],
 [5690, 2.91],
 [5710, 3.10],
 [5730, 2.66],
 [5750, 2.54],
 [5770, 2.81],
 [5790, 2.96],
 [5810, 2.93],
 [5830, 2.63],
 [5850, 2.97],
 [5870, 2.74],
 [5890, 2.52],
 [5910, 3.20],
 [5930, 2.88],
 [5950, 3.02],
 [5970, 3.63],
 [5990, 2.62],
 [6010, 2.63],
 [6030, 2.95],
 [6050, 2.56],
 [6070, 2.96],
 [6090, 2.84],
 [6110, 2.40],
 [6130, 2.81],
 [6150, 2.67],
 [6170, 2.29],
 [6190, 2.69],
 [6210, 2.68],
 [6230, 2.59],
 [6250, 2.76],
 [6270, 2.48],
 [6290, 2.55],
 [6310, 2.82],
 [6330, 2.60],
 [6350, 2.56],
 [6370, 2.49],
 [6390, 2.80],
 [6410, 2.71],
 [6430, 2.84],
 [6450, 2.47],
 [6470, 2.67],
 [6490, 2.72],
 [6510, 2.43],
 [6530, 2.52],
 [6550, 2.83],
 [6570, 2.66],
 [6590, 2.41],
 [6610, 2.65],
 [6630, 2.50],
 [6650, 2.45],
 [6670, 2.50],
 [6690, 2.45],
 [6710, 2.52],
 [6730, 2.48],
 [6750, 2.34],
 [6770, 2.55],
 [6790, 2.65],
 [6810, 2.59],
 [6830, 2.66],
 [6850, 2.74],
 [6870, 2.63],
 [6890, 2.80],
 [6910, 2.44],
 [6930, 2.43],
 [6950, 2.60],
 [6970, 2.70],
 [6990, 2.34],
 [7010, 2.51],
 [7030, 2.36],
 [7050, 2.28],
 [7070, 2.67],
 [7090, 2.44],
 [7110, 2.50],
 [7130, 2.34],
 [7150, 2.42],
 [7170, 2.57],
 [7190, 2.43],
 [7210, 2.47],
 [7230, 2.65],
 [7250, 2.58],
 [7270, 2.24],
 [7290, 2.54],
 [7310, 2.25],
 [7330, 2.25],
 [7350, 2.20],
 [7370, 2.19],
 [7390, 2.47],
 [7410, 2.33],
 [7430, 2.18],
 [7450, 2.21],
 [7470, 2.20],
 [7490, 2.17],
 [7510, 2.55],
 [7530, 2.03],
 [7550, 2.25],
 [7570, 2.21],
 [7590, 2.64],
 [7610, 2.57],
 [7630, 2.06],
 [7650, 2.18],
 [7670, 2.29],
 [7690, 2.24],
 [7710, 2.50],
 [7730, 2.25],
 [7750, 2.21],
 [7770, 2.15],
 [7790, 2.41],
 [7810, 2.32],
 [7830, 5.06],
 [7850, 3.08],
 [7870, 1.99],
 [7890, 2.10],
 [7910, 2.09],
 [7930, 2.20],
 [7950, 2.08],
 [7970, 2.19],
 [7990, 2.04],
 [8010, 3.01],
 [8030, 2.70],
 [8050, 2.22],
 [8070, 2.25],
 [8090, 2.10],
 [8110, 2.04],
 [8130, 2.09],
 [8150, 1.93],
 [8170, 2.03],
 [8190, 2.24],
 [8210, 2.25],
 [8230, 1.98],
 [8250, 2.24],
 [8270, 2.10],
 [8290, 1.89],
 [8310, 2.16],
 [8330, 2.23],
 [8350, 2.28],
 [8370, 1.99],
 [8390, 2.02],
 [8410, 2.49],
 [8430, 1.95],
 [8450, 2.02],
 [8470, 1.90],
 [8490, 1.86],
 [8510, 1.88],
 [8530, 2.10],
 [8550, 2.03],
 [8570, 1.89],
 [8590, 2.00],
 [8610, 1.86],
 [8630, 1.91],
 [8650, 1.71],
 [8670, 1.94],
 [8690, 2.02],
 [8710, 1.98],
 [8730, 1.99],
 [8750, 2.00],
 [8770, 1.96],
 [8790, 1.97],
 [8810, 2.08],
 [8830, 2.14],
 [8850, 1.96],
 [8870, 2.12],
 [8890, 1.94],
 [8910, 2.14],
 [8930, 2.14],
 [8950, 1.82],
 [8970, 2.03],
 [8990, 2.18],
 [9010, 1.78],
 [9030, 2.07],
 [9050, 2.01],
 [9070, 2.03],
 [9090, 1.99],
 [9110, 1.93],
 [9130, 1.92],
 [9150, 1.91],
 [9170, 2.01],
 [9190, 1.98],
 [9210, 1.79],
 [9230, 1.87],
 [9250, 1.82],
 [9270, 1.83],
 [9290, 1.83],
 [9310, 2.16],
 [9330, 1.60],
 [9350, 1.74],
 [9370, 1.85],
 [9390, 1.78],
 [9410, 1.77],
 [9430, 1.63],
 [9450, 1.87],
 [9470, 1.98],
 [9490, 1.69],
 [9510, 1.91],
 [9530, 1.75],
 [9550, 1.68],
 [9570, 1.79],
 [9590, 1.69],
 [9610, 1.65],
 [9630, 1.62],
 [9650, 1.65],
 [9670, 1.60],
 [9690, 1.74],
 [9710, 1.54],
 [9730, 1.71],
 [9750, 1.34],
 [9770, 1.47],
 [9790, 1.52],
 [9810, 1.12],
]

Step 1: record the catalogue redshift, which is 0.192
